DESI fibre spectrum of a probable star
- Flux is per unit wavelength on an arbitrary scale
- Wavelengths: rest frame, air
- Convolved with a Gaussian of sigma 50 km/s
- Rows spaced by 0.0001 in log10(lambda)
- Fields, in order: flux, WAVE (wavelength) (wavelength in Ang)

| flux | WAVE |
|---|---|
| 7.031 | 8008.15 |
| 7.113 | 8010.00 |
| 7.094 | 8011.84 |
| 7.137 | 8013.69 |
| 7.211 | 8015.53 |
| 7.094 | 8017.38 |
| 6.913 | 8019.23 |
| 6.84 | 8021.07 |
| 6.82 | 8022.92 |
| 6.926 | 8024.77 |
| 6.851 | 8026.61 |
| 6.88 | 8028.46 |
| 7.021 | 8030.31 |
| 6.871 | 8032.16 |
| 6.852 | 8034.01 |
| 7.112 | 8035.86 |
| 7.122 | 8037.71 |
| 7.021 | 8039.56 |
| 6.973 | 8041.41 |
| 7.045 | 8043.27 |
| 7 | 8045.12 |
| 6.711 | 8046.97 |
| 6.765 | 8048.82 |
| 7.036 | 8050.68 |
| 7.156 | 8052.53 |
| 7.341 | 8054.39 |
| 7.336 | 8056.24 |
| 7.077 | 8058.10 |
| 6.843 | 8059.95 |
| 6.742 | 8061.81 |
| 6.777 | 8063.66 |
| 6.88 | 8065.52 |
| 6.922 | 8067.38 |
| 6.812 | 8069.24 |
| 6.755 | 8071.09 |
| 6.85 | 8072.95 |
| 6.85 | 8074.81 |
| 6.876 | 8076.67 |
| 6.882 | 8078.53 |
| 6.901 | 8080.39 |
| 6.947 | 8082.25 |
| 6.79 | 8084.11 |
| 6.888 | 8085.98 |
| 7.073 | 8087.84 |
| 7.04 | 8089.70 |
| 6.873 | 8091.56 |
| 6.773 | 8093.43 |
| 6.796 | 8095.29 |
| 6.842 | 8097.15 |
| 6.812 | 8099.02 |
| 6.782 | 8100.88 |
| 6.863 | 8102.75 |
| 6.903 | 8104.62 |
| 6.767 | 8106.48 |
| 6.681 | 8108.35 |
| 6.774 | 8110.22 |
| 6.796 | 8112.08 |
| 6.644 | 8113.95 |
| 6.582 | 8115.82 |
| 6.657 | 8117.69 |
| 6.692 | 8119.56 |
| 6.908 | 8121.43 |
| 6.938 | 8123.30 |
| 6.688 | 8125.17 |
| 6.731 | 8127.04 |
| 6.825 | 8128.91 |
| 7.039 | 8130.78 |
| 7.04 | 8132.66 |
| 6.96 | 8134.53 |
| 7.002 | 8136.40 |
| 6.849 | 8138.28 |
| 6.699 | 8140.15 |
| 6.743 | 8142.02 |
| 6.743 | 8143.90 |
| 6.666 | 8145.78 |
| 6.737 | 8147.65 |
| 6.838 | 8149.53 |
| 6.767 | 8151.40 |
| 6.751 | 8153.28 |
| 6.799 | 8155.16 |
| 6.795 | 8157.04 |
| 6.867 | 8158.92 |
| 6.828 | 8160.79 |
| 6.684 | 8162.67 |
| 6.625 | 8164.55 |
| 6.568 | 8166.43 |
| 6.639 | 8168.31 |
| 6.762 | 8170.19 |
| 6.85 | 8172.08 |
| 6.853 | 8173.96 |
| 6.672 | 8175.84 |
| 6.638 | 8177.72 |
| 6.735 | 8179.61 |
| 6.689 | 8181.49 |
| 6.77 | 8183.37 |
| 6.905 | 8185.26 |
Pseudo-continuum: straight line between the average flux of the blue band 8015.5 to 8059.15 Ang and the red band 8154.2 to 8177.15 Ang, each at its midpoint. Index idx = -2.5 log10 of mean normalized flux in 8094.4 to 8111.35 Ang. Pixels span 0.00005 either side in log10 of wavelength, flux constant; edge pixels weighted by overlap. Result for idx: 0.01 mag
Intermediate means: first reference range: 6.99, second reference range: 6.74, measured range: 6.8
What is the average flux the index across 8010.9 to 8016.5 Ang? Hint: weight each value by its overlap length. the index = 7.15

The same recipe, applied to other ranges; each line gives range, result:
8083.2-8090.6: 6.94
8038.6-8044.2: 7.01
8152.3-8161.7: 6.81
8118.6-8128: 6.79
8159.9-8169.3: 6.67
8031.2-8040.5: 7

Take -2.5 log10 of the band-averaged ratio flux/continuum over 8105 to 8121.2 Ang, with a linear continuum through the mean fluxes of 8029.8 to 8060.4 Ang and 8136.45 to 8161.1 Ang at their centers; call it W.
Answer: 0.02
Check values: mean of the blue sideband 7.02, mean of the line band 6.72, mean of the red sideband 6.78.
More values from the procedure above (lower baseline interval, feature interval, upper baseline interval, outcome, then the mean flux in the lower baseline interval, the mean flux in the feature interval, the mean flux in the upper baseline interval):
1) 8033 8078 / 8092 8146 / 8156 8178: 0.00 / 6.95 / 6.8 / 6.74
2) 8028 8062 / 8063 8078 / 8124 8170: 0.02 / 7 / 6.84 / 6.79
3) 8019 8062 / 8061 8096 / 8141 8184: 0.01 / 6.97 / 6.87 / 6.74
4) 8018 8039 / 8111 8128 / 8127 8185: 0.01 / 6.93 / 6.74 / 6.78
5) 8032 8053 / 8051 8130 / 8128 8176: 0.01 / 6.97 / 6.86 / 6.79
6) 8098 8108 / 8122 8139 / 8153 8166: -0.02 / 6.81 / 6.9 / 6.76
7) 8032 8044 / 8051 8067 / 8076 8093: -0.01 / 7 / 7.02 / 6.91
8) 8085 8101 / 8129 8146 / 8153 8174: -0.01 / 6.88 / 6.86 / 6.75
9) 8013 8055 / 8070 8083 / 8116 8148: 0.01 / 6.98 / 6.87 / 6.81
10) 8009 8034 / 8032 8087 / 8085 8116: -0.01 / 6.98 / 6.94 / 6.82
